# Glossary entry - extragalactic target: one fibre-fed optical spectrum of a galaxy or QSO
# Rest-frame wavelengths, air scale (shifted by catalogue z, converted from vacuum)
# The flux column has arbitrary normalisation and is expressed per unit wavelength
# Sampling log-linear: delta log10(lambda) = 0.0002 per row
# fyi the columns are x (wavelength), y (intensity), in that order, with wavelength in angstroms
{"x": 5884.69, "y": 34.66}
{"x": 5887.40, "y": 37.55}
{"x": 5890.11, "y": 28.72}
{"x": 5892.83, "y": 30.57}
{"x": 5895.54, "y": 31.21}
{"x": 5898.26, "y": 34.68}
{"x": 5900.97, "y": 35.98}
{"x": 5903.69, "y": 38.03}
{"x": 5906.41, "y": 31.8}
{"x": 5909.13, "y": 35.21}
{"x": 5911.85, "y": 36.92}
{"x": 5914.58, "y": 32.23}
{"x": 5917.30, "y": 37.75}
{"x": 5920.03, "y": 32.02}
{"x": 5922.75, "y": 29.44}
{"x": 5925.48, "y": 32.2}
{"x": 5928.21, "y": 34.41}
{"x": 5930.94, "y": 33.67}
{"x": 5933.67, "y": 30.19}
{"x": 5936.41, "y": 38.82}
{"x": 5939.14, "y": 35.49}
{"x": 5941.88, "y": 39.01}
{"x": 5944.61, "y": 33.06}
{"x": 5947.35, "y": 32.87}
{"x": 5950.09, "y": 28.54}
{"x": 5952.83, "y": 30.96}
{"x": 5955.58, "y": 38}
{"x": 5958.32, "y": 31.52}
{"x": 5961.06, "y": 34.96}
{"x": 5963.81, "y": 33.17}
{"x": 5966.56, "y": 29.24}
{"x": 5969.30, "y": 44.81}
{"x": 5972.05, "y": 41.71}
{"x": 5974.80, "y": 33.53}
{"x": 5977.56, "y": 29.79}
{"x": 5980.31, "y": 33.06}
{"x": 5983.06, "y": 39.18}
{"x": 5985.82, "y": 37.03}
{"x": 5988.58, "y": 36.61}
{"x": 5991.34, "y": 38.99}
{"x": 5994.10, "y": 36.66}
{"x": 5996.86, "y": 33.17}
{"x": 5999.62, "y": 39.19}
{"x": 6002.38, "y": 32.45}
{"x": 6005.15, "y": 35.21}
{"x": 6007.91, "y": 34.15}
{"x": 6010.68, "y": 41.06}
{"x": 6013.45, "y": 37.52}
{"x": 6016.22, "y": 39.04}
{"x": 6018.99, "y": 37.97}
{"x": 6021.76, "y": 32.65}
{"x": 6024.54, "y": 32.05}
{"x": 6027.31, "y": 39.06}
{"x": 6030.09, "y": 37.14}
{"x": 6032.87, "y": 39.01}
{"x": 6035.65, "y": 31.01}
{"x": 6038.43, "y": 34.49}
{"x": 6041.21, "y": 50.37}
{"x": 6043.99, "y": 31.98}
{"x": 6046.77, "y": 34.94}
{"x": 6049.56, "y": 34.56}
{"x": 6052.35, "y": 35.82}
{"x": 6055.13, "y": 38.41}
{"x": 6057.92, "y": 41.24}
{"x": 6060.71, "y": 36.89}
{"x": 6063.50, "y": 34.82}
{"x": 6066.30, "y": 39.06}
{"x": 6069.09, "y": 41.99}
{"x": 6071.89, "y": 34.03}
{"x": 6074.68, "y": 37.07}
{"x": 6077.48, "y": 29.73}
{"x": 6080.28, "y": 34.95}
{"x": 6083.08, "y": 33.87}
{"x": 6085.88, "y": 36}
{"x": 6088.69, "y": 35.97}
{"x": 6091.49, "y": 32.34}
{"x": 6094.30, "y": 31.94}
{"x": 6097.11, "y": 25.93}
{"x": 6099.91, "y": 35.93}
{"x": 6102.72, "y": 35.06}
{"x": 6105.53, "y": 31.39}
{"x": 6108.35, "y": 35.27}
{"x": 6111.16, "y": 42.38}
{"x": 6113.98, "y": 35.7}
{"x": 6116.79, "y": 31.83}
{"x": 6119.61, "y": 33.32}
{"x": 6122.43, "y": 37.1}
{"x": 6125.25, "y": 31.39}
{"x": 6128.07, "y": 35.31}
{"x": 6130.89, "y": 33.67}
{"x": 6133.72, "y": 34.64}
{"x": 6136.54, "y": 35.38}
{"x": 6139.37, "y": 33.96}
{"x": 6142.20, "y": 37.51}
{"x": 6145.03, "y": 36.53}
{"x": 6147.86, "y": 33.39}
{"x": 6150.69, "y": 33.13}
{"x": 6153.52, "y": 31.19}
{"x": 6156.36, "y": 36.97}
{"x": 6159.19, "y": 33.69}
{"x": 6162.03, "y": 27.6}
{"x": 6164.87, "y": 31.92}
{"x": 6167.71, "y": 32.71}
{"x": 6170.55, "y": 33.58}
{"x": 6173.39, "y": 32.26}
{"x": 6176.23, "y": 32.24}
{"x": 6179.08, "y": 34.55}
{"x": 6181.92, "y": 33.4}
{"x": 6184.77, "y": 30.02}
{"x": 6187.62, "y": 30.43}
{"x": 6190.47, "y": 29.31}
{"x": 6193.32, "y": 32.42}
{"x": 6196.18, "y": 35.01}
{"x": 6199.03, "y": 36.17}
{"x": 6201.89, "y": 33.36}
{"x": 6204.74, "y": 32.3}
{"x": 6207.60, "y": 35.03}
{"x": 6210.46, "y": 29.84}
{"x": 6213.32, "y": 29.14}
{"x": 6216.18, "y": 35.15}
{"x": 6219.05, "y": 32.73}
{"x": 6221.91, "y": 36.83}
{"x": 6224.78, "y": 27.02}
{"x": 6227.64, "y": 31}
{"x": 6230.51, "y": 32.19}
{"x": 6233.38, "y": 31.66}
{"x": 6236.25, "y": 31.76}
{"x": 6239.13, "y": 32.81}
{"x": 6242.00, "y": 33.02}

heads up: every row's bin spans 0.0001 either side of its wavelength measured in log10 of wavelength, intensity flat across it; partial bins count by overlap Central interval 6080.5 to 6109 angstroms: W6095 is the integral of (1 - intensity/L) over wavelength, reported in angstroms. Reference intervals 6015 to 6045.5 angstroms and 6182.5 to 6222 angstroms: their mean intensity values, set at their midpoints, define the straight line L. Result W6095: 1.5 angstroms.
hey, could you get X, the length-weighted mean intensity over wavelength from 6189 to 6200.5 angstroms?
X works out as 33.2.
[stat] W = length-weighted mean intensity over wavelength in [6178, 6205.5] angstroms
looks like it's 32.7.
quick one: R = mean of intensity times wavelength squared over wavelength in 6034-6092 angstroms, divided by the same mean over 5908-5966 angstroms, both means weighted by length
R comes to 1.12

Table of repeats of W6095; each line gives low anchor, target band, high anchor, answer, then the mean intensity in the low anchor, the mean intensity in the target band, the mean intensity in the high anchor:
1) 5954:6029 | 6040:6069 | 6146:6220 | -2.5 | 36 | 37.9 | 32.6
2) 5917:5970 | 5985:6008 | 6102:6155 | -1.3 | 33.8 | 36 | 34.6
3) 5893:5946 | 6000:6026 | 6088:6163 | -1.4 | 34.2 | 35.9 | 34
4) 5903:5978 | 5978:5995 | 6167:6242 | -1.3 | 34.3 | 36.5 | 32.4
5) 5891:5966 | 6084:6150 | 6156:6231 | -3.3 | 33.7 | 34.4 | 32.4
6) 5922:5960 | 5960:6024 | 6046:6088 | -2.7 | 33.5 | 36.1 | 36.2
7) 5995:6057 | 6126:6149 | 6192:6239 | -0.5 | 36.5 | 35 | 32.6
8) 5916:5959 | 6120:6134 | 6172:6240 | -0.7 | 33.6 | 34.3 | 32.4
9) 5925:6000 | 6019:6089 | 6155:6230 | -4.8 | 35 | 36.3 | 32.5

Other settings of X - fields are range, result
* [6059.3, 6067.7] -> 36.9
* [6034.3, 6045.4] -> 37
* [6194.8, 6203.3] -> 34.8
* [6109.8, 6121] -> 35.8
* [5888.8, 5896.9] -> 30.2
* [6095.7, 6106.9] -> 32.1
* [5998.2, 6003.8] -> 35.8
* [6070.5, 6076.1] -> 35.6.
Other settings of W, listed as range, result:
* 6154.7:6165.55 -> 32.5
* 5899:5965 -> 34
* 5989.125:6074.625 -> 36.8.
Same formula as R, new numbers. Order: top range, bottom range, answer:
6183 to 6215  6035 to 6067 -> 0.91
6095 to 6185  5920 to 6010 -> 1.03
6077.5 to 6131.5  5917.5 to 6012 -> 1.02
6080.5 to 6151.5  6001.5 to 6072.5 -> 0.96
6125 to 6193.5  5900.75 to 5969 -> 1.05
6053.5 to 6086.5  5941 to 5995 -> 1.08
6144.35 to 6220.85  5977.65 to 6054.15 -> 0.95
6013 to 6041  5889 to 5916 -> 1.13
